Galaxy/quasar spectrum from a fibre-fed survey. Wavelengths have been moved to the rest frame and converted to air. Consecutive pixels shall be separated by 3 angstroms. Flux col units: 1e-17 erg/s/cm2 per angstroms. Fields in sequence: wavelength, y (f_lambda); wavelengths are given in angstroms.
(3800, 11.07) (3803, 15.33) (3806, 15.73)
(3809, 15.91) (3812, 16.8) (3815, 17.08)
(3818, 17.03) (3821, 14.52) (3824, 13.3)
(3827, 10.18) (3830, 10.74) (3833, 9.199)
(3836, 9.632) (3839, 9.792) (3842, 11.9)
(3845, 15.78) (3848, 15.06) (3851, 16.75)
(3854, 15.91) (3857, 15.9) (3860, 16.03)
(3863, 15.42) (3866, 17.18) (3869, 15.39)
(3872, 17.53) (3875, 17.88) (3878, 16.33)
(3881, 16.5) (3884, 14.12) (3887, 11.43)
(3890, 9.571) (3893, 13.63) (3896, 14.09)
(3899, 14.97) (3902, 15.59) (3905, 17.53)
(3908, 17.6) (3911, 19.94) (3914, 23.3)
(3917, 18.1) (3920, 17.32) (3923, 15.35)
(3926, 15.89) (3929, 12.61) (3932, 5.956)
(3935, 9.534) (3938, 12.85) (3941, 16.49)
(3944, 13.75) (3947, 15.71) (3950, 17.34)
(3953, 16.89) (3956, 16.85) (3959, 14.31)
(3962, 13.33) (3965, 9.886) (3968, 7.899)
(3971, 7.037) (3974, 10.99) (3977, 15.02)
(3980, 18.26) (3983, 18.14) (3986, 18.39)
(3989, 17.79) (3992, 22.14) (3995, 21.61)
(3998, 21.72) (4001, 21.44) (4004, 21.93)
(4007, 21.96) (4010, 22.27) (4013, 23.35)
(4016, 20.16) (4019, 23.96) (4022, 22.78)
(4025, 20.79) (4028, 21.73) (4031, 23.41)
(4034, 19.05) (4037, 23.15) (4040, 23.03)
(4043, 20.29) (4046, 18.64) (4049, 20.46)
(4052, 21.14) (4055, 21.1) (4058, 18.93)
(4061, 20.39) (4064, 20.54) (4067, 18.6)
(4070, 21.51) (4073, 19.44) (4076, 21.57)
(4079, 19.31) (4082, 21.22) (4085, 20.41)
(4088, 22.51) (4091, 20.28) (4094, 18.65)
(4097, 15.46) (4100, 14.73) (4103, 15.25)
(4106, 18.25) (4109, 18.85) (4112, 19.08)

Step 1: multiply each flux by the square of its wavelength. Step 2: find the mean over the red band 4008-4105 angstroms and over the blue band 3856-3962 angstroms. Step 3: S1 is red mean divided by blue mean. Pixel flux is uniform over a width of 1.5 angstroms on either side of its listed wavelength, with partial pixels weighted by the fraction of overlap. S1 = 1.4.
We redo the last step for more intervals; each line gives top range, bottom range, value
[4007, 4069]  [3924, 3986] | 1.63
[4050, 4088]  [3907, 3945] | 1.44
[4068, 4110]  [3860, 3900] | 1.42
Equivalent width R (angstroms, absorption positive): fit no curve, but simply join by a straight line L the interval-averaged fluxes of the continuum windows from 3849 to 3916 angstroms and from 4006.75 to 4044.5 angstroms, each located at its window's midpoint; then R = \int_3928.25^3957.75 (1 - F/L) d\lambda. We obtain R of 7.6 angstroms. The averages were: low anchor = 16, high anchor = 22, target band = 13.8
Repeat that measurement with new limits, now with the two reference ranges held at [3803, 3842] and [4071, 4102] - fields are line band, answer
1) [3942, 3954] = 0.2 angstroms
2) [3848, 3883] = -4.9 angstroms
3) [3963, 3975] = 5.5 angstroms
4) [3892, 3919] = -3.6 angstroms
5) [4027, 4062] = -4.9 angstroms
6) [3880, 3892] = 1.6 angstroms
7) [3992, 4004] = -3.0 angstroms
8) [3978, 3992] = -1.2 angstroms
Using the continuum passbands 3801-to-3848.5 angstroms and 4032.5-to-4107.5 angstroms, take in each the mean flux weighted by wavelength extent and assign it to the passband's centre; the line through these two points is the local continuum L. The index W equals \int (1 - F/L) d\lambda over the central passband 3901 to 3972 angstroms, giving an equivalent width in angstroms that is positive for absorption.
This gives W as 7.1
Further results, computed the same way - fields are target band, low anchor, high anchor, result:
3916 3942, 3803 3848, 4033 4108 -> 4.0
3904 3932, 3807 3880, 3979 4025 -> 1.2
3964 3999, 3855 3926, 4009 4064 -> 6.7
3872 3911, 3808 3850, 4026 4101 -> -0.1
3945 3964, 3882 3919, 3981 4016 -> 3.1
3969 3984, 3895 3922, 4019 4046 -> 4.8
